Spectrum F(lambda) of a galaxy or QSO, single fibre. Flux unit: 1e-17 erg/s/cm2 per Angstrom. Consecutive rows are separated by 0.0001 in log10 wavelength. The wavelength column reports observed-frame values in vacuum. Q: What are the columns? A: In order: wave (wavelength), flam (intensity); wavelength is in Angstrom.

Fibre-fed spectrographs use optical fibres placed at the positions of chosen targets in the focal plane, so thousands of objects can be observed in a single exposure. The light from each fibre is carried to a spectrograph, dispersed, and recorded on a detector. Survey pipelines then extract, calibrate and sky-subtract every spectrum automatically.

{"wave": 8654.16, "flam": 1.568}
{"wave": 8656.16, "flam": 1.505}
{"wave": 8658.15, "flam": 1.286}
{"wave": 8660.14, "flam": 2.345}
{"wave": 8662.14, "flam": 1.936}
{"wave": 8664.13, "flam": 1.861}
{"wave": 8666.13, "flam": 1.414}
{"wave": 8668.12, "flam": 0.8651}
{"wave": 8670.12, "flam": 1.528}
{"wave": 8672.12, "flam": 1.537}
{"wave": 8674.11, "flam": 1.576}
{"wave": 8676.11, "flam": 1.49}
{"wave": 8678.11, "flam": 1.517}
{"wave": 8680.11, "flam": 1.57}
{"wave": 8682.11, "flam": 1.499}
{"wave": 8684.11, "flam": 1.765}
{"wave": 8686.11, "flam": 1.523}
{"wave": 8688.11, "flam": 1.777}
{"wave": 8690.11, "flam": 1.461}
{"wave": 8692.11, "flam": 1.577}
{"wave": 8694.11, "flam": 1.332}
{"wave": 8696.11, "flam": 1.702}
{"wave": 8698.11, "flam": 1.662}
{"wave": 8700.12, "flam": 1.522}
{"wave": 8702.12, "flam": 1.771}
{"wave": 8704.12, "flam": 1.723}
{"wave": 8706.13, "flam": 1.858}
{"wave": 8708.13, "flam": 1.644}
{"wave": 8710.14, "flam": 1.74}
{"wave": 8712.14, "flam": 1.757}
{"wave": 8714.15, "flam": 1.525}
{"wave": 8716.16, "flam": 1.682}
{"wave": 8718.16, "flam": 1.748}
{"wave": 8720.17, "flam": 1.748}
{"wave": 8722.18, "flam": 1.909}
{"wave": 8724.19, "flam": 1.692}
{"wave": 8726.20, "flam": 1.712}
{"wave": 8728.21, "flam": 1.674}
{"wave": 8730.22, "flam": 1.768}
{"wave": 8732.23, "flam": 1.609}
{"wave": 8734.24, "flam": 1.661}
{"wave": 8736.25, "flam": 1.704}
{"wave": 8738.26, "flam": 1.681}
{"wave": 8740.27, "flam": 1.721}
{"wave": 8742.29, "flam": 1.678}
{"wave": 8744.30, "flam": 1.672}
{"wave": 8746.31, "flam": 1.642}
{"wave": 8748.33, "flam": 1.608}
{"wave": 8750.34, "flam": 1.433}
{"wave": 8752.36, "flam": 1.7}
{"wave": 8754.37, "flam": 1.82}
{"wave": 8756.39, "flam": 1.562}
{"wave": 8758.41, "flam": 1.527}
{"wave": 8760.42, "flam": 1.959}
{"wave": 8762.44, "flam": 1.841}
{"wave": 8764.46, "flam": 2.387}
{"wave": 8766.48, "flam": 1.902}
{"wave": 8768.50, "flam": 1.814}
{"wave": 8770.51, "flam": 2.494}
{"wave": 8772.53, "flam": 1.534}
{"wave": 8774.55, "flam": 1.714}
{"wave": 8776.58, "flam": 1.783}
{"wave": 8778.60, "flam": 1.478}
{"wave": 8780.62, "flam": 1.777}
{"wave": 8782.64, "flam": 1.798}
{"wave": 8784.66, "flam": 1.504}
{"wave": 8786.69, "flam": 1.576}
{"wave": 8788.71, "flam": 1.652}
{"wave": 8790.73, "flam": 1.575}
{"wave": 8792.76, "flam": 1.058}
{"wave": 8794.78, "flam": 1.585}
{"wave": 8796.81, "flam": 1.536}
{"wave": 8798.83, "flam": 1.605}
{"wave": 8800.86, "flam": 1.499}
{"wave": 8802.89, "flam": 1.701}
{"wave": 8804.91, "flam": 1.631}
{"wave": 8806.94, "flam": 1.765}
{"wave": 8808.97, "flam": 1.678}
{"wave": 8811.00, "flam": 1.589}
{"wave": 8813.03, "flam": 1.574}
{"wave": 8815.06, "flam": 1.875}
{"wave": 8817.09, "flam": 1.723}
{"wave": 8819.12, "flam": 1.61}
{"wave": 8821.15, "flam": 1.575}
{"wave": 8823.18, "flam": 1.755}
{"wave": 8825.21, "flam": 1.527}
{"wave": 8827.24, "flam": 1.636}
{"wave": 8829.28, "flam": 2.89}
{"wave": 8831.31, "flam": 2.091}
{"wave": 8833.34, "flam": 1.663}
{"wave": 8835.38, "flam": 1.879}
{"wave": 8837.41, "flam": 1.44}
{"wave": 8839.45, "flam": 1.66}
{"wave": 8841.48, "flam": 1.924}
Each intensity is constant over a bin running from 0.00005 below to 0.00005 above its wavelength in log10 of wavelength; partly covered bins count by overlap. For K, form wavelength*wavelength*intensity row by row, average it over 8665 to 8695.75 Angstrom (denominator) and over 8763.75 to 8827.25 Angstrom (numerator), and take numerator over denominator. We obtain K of 1.15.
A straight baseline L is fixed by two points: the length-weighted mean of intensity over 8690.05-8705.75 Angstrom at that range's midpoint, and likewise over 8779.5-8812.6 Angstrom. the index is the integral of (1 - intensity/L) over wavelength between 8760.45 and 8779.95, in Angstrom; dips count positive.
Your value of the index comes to -3.5 Angstrom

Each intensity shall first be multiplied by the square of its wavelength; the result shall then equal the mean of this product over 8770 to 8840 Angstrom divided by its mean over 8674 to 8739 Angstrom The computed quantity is 1.05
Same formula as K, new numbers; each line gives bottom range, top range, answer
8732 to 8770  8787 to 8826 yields 0.93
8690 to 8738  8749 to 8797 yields 1.03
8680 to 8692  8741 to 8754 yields 1.04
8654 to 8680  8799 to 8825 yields 1.09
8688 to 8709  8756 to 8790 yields 1.11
